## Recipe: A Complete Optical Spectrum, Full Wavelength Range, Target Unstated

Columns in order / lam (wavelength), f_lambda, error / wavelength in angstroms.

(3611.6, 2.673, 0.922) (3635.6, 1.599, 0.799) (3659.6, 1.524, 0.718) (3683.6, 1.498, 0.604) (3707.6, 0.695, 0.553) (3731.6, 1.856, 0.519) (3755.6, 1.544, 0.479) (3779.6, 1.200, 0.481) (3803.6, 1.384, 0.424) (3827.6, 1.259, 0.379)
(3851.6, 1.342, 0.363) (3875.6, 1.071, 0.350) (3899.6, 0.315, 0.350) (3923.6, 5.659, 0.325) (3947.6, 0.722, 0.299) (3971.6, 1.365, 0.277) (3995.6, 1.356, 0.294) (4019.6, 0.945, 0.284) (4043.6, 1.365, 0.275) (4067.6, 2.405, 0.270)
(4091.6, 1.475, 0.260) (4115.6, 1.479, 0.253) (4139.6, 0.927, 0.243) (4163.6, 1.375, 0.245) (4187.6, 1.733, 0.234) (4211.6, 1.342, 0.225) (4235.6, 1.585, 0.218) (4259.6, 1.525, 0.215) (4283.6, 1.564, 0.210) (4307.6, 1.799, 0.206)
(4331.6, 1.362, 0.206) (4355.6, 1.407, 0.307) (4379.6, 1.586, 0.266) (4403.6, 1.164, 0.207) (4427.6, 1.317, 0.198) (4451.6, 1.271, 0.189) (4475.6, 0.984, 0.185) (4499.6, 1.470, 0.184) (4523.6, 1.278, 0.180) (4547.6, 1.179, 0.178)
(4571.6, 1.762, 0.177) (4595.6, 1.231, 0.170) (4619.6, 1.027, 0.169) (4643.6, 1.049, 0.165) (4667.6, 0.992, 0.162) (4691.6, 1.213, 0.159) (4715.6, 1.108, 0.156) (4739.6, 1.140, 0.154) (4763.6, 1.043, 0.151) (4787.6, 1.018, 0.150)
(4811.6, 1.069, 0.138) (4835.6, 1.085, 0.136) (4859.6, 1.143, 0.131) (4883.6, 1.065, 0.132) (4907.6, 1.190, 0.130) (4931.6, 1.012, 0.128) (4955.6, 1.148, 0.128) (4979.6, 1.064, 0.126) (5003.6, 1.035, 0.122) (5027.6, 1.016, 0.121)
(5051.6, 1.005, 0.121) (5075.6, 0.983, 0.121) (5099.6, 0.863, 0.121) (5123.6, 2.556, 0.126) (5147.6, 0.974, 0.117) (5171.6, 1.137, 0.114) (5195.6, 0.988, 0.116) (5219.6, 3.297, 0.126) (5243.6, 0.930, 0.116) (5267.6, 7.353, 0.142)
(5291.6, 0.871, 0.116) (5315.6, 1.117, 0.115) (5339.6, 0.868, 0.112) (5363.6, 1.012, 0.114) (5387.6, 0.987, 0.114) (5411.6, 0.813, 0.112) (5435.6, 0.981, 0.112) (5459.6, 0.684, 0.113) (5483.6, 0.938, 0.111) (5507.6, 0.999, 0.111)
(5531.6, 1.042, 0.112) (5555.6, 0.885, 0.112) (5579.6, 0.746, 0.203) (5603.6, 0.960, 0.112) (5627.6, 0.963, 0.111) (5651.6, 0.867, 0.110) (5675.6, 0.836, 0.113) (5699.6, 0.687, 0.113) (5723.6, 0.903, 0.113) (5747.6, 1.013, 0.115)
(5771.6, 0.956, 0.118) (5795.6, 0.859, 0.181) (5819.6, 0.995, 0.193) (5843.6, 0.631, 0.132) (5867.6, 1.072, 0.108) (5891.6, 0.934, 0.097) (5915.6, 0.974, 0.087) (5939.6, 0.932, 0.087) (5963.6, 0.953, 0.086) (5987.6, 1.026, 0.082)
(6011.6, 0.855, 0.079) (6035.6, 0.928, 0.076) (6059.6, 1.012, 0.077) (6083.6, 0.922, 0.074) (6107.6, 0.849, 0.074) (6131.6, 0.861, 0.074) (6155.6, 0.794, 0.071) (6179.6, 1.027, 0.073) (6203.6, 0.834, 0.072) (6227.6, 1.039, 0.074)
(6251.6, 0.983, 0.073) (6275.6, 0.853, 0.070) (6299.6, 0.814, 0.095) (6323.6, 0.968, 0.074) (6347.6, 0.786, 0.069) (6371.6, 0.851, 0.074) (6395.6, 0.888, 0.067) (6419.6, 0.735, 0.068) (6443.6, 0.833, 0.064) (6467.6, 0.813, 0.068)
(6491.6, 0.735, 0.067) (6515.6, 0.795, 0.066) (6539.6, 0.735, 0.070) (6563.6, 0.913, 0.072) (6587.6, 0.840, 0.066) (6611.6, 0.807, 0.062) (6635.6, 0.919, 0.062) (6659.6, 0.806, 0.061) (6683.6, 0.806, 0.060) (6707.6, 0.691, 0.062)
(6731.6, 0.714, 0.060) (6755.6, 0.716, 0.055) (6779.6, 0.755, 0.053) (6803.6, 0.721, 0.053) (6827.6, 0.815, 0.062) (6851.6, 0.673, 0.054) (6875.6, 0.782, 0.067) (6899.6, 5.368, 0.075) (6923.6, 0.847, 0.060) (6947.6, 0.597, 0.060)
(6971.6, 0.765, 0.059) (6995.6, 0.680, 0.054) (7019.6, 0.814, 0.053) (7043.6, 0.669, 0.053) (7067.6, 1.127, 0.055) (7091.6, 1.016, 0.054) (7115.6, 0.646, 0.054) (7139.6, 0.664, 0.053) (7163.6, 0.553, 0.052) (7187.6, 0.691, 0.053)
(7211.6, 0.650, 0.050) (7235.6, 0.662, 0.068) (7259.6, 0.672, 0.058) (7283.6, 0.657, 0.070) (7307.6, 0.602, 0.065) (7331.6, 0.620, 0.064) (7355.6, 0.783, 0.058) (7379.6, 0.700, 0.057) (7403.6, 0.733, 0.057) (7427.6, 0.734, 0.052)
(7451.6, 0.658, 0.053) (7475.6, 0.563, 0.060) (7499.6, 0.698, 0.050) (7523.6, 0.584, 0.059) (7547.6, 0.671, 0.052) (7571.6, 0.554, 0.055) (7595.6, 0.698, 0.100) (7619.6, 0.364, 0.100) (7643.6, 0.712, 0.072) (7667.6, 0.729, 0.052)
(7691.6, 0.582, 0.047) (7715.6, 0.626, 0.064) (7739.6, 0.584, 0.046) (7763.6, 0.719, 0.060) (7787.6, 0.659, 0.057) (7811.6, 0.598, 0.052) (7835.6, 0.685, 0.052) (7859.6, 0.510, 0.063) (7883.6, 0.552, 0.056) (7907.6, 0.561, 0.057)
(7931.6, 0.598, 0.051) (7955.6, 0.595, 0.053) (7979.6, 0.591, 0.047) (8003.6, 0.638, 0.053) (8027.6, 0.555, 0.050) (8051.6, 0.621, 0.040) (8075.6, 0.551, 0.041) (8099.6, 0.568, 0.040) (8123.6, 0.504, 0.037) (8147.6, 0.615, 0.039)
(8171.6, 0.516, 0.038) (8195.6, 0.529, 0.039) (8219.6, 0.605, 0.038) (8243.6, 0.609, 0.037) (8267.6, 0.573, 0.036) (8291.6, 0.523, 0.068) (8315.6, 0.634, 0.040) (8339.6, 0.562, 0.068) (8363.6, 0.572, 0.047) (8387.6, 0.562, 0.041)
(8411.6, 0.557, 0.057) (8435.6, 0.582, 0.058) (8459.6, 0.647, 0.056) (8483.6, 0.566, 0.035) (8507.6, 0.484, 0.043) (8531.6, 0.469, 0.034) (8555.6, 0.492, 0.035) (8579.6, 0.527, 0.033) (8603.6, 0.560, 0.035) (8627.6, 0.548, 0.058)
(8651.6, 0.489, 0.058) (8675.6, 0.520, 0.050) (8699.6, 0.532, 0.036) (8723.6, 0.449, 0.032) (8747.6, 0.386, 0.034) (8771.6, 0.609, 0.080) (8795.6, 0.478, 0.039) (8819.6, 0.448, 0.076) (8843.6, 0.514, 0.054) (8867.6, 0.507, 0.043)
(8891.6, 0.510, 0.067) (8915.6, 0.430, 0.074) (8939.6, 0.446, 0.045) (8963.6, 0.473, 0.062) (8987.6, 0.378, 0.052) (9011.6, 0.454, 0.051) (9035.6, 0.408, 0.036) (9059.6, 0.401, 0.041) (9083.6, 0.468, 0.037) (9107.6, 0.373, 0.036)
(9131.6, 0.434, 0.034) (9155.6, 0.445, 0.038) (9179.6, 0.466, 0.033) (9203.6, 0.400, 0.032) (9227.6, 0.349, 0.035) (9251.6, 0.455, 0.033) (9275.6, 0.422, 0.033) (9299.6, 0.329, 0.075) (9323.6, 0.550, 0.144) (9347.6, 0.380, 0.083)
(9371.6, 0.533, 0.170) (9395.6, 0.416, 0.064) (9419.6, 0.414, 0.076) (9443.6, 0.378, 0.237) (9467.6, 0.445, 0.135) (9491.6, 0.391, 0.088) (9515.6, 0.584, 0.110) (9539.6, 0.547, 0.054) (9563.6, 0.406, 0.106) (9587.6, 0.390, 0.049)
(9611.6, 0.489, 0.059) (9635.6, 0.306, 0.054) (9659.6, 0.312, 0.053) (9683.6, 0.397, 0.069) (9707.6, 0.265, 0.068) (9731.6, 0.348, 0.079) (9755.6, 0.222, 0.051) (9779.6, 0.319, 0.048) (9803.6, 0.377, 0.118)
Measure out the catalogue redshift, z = 0.052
